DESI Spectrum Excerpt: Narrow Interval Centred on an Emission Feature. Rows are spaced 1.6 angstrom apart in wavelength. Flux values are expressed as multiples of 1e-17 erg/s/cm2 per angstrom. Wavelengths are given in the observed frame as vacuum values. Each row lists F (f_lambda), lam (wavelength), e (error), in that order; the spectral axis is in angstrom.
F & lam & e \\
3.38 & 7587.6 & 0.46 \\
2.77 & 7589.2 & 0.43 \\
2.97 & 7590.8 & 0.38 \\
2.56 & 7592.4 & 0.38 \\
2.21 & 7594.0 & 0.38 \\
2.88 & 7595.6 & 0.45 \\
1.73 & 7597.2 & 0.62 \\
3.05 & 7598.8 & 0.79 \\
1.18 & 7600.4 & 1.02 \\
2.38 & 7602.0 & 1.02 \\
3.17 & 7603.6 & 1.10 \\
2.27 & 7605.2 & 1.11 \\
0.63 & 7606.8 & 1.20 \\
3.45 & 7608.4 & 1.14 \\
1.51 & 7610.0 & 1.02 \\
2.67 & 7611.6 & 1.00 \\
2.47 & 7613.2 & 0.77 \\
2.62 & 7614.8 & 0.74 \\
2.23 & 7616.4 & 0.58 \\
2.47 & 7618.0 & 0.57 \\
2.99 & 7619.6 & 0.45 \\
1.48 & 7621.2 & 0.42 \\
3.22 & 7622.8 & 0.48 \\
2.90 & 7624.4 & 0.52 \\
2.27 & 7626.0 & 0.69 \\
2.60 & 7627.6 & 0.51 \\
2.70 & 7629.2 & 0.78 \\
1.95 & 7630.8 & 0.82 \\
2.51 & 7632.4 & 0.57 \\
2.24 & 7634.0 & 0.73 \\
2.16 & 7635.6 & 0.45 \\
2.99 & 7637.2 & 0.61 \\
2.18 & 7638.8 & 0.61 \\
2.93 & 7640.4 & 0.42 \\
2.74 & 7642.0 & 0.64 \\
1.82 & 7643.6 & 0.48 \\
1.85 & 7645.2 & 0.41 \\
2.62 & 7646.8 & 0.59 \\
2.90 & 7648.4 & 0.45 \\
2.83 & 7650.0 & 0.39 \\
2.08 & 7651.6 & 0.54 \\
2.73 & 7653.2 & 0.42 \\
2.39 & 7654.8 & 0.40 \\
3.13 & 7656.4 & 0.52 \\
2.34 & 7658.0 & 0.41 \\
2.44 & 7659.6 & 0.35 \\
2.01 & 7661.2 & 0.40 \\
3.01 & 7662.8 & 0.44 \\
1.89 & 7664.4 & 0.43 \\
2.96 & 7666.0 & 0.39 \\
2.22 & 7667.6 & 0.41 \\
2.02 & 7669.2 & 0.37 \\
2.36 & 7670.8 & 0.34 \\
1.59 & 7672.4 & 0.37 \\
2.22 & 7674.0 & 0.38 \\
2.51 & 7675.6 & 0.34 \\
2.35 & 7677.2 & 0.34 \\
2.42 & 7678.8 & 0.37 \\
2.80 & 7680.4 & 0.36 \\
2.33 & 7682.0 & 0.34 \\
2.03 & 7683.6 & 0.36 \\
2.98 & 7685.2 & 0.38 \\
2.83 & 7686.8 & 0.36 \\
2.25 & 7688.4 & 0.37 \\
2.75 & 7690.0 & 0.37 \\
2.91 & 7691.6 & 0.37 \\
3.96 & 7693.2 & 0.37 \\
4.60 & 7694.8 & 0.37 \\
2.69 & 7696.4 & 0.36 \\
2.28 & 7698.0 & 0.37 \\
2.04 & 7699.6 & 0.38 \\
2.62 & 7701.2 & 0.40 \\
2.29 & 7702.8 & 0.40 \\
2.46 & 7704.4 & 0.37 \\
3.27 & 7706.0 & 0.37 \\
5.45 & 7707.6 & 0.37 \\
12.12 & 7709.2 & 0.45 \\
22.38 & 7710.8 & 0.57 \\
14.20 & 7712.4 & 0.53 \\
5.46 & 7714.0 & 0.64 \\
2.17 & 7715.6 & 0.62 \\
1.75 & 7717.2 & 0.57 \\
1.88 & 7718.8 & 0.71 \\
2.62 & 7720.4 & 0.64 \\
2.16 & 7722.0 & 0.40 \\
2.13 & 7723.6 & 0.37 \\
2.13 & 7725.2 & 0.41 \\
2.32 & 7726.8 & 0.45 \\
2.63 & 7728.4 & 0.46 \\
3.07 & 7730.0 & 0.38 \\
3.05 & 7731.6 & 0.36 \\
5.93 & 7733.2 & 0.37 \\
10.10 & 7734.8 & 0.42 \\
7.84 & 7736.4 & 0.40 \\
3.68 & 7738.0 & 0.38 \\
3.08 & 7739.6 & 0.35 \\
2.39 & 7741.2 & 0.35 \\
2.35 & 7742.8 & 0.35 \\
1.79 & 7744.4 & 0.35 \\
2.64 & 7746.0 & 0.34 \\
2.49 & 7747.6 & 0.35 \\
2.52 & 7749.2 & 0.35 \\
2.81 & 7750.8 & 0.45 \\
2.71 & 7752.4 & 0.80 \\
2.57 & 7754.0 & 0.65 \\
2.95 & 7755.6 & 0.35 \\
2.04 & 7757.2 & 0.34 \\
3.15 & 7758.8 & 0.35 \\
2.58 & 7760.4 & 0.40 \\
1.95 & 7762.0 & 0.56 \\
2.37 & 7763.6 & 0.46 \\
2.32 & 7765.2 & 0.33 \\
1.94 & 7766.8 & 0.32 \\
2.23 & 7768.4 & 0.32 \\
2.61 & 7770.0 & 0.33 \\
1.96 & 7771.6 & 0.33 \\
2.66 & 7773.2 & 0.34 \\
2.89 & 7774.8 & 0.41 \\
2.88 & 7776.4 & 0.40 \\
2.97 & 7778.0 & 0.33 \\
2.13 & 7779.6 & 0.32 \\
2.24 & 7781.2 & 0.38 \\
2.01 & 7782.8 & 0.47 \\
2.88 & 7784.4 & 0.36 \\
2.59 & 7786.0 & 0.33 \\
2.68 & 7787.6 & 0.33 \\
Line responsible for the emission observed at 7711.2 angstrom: H-alpha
